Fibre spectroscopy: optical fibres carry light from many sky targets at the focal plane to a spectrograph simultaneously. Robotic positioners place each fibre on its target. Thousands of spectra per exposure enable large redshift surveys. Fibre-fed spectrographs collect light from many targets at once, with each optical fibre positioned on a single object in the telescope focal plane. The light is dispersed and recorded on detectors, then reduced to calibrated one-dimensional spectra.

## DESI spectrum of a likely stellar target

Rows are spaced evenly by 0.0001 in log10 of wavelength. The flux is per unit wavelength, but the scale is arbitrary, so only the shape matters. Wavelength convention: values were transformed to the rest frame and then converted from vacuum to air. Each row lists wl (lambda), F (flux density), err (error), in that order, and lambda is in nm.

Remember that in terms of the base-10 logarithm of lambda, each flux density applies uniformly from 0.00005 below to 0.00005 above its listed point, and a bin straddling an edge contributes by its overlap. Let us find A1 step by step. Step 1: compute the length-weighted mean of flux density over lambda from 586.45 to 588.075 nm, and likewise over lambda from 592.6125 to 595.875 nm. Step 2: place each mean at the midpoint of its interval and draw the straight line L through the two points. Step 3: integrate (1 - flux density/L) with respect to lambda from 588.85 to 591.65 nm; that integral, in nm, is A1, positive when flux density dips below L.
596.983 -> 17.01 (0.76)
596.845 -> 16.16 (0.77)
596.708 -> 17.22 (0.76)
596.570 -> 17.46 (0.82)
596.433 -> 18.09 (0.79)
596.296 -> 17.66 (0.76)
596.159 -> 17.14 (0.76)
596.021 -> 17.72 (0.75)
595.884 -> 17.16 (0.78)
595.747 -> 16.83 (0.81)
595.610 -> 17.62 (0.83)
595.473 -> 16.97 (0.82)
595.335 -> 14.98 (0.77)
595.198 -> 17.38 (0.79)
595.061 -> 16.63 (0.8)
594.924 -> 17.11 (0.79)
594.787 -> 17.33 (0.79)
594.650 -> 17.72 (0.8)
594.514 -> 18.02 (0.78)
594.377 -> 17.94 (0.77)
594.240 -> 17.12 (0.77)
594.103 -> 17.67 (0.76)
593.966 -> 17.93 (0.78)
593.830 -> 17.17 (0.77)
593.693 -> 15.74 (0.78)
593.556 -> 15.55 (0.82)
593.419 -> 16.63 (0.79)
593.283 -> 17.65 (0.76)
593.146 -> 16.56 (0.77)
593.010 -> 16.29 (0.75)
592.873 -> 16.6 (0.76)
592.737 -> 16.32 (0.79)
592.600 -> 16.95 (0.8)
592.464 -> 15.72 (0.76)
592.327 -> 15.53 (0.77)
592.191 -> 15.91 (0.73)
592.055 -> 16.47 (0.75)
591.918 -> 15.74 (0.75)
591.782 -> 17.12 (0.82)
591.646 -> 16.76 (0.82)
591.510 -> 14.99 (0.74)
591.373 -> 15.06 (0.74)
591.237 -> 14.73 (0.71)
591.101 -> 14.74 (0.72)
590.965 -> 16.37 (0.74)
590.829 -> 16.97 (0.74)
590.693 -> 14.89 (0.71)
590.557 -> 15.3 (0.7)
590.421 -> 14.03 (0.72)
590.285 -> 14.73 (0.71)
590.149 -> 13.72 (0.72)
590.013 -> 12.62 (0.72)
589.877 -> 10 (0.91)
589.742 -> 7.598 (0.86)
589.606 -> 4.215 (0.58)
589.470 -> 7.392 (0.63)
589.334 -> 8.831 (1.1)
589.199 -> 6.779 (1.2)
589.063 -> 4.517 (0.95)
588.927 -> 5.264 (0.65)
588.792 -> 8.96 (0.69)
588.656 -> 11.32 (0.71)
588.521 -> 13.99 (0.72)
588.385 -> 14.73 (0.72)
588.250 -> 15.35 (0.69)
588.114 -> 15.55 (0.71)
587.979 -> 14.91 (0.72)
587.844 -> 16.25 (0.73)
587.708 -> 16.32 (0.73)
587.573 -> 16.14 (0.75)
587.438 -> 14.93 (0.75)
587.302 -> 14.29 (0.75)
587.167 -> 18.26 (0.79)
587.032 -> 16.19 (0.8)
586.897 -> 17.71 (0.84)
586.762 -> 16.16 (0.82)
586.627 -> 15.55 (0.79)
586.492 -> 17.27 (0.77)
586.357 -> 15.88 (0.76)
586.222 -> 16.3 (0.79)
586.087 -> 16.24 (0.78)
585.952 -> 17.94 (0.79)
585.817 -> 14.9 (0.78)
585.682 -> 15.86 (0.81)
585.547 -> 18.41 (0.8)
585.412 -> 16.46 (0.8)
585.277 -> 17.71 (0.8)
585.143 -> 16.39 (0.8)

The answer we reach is 0.81 nm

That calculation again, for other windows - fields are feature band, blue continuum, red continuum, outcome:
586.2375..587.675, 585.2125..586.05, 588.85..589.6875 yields -0.38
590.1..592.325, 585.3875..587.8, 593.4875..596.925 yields 0.17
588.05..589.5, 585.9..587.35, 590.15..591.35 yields 0.51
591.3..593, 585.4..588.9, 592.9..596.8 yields 0.04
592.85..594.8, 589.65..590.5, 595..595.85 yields -0.22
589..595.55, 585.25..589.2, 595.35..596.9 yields 0.55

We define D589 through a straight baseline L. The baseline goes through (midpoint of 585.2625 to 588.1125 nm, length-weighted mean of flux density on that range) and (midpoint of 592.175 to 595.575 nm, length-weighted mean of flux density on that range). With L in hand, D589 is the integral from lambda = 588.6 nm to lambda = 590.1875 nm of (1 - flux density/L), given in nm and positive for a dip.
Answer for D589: 0.79 nm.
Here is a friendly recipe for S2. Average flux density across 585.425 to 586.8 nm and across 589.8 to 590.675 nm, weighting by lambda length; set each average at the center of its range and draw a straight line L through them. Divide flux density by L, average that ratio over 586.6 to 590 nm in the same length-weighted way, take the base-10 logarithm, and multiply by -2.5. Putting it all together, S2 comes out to 0.21 mag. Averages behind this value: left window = 16.5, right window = 13.4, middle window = 12.4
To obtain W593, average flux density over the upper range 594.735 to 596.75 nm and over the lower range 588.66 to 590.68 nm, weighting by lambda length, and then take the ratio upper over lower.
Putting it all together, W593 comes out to 1.76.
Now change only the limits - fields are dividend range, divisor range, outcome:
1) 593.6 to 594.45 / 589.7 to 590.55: 1.38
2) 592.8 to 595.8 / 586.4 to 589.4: 1.25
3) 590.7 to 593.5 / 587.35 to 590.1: 1.43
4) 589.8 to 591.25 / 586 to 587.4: 0.87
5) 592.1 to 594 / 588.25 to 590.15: 1.76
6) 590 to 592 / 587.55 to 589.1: 1.19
